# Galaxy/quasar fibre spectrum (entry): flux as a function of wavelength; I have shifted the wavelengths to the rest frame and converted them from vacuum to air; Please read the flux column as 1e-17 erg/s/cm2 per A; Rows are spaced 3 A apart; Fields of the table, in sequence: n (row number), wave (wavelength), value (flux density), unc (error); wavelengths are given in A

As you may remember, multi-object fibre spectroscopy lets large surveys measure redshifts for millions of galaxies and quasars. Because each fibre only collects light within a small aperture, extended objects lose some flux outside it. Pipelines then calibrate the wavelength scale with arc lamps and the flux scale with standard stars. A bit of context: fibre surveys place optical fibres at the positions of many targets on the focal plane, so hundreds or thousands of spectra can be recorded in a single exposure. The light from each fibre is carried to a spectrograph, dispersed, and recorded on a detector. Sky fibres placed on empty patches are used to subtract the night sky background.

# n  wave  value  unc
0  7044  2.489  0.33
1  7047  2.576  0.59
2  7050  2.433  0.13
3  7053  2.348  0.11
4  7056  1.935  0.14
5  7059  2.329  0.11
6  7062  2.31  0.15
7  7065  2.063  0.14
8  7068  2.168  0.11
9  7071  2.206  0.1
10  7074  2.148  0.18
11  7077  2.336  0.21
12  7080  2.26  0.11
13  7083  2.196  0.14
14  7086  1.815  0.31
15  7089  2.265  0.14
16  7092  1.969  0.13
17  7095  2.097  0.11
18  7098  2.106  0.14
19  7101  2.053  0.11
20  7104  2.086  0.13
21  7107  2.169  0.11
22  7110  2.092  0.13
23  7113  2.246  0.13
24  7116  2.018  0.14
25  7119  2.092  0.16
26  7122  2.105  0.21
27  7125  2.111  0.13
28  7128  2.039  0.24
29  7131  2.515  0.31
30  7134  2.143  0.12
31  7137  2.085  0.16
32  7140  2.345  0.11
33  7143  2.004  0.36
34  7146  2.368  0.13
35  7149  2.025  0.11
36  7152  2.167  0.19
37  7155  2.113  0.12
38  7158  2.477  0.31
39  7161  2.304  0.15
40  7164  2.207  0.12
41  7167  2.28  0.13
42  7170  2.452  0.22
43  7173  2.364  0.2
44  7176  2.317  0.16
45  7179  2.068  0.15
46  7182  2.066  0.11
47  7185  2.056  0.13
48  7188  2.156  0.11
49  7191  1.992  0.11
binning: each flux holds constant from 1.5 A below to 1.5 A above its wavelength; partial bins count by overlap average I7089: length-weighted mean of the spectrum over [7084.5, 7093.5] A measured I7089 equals 2.02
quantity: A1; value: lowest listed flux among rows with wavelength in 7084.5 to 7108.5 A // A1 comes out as 1.815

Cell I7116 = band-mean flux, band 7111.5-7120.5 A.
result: 2.12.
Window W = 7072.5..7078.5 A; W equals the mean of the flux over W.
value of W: 2.24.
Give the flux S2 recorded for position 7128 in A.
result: 2.039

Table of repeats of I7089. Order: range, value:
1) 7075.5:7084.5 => 2.26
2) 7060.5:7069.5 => 2.18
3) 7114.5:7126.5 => 2.08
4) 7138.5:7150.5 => 2.19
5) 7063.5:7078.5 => 2.18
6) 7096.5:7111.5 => 2.1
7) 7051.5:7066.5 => 2.2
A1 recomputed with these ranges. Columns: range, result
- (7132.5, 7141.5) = 2.085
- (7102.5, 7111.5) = 2.086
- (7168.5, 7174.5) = 2.364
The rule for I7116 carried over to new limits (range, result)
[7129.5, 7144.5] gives 2.22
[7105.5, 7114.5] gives 2.17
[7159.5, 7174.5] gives 2.32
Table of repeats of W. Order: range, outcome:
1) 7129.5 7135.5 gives 2.33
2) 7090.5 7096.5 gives 2.03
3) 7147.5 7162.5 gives 2.22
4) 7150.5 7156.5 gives 2.14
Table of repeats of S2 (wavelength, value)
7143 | 2.004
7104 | 2.086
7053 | 2.348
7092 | 1.969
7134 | 2.143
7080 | 2.26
